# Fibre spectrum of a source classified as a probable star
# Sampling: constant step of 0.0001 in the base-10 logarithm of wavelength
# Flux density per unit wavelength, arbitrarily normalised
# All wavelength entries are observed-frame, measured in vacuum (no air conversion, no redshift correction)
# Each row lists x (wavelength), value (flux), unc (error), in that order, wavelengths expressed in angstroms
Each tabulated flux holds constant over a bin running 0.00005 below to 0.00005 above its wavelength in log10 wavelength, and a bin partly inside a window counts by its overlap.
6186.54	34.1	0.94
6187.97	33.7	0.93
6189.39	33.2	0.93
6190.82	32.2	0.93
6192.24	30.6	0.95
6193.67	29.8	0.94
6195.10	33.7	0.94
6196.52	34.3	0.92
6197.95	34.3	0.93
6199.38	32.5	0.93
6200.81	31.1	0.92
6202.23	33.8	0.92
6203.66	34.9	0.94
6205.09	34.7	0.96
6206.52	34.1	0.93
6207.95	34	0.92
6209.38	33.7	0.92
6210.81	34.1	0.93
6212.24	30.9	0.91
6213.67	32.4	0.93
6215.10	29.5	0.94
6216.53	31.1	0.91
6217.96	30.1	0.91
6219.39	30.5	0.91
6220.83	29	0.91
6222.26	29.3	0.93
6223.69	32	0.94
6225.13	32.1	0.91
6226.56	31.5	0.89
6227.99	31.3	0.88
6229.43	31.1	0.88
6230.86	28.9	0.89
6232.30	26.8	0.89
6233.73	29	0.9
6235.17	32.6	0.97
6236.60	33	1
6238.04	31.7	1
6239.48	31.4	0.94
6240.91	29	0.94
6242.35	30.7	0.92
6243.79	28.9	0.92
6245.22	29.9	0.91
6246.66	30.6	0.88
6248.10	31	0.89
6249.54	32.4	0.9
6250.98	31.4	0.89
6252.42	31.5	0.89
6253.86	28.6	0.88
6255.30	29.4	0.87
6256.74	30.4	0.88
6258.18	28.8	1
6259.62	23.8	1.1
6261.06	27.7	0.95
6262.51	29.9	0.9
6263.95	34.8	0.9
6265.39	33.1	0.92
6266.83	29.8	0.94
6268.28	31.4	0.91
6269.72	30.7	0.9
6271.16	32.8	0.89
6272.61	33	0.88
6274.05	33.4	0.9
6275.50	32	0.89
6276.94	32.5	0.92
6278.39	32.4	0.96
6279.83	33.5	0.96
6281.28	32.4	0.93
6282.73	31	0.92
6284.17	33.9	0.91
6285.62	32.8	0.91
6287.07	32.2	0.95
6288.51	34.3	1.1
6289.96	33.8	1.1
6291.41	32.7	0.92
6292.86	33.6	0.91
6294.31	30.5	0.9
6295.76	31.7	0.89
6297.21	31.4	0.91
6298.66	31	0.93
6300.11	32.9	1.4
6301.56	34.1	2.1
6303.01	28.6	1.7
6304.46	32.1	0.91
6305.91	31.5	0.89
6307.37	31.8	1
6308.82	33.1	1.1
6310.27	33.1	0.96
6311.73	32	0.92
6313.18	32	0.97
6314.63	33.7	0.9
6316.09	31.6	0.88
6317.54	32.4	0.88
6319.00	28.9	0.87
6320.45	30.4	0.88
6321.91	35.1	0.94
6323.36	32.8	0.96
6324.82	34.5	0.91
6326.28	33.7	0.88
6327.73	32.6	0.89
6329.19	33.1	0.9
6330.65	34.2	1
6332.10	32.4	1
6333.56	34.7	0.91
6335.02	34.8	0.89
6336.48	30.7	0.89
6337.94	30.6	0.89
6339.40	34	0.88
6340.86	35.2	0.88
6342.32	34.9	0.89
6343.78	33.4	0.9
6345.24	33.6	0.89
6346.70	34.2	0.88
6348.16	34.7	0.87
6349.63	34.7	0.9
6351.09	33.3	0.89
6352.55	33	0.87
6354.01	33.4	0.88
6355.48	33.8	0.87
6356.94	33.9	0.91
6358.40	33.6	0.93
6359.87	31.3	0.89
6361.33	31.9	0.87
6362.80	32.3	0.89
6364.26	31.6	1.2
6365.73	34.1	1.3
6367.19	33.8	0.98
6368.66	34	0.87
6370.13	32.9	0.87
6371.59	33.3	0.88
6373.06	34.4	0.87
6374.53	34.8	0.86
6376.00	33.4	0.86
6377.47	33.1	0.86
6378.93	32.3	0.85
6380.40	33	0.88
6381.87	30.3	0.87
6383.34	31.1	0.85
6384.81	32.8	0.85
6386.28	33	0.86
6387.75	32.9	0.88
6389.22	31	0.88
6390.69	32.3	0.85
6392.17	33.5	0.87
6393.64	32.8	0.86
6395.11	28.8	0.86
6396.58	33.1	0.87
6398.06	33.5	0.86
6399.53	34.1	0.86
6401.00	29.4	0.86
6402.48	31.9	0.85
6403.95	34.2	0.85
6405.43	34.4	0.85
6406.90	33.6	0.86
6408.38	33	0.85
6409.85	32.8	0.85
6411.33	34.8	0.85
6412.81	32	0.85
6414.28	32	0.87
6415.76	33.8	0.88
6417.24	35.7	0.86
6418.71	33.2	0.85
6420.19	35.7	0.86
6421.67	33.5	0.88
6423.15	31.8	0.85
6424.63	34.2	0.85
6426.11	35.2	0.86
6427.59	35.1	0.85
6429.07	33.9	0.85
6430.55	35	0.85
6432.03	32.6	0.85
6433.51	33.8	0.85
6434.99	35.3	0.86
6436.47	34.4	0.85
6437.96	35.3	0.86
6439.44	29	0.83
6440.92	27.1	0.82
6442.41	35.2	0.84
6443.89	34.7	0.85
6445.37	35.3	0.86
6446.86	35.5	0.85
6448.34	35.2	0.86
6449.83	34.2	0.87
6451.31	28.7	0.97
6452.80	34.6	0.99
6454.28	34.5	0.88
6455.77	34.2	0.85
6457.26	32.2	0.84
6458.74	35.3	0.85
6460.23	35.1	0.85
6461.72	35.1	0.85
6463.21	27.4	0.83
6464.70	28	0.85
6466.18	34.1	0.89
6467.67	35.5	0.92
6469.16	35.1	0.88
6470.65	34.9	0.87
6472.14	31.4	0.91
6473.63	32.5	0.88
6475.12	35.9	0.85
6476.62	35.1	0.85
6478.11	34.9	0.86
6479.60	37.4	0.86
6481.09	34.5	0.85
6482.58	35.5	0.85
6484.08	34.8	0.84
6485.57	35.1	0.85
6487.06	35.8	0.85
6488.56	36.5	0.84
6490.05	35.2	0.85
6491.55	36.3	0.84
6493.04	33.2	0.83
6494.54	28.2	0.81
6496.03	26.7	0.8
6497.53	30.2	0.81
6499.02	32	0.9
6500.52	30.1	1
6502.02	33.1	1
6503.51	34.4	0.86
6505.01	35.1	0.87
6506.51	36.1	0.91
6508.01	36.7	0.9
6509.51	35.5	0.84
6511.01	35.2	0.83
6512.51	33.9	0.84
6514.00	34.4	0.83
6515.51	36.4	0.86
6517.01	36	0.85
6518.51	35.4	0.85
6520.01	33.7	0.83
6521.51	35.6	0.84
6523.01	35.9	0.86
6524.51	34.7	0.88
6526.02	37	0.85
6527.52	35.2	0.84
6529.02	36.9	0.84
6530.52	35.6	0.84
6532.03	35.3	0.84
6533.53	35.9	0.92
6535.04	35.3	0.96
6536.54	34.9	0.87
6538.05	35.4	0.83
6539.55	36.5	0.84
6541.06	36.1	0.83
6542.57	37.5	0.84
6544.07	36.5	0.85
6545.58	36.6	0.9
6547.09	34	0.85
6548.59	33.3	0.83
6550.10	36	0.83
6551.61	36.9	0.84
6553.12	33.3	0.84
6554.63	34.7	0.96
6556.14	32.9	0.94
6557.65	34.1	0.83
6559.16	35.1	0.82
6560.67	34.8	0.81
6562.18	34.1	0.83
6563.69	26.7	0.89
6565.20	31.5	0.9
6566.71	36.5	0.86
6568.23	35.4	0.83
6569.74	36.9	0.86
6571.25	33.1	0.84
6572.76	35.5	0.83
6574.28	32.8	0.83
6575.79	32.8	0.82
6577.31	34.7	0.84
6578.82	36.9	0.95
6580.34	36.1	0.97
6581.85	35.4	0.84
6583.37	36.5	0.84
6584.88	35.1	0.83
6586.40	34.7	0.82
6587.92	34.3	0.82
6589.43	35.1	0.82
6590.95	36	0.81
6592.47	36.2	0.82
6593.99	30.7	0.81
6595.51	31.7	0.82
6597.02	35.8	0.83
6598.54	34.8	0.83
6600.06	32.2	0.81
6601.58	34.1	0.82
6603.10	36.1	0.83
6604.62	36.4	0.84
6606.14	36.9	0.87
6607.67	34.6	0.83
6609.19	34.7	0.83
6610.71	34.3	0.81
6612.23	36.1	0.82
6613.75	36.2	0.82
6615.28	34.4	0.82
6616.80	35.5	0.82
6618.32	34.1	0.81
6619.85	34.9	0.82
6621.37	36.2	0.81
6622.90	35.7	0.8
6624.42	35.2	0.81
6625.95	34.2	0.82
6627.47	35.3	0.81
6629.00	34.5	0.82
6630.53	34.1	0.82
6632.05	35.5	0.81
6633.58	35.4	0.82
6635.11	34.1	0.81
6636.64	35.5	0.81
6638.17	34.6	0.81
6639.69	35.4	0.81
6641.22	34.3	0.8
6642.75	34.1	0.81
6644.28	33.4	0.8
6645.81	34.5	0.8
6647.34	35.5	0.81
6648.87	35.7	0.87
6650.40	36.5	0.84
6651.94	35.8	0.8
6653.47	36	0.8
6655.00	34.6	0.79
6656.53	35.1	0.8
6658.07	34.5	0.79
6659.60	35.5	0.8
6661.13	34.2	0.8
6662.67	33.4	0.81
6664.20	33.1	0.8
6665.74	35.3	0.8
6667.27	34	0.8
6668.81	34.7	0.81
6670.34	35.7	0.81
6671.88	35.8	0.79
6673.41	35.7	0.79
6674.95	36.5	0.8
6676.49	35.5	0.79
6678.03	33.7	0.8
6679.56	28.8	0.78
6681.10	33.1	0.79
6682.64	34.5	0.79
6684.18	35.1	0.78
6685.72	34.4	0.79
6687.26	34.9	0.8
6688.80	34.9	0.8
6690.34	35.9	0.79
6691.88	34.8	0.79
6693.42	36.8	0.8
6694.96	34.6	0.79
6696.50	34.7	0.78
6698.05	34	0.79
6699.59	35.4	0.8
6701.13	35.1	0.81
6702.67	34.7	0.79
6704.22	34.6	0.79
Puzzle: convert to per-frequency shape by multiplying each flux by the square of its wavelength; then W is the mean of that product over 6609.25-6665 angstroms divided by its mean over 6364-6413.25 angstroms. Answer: 1.1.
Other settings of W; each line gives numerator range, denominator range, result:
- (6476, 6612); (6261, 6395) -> 1.13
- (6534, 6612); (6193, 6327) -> 1.21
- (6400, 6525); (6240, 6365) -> 1.11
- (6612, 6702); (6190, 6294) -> 1.26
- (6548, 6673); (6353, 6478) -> 1.11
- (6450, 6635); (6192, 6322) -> 1.19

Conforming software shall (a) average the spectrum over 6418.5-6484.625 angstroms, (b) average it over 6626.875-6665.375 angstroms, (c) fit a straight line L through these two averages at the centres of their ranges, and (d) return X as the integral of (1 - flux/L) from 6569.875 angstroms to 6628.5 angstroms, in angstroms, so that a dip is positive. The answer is -0.54 angstroms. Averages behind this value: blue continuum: 33.8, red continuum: 34.8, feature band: 34.9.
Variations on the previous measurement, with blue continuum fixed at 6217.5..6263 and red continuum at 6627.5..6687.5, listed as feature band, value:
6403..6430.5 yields -1.5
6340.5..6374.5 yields -2.3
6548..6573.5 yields -0.4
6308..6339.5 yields -1.7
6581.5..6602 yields -0.3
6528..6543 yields -1.1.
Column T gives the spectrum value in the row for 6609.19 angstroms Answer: 34.7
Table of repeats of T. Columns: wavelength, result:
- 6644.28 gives 33.4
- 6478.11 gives 34.9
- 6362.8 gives 32.3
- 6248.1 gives 31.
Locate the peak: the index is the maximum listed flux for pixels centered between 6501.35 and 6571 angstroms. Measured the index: 37.5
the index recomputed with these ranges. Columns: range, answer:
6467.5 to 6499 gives 37.4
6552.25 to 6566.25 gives 35.1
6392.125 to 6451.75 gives 35.7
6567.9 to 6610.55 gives 36.9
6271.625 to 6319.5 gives 34.3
